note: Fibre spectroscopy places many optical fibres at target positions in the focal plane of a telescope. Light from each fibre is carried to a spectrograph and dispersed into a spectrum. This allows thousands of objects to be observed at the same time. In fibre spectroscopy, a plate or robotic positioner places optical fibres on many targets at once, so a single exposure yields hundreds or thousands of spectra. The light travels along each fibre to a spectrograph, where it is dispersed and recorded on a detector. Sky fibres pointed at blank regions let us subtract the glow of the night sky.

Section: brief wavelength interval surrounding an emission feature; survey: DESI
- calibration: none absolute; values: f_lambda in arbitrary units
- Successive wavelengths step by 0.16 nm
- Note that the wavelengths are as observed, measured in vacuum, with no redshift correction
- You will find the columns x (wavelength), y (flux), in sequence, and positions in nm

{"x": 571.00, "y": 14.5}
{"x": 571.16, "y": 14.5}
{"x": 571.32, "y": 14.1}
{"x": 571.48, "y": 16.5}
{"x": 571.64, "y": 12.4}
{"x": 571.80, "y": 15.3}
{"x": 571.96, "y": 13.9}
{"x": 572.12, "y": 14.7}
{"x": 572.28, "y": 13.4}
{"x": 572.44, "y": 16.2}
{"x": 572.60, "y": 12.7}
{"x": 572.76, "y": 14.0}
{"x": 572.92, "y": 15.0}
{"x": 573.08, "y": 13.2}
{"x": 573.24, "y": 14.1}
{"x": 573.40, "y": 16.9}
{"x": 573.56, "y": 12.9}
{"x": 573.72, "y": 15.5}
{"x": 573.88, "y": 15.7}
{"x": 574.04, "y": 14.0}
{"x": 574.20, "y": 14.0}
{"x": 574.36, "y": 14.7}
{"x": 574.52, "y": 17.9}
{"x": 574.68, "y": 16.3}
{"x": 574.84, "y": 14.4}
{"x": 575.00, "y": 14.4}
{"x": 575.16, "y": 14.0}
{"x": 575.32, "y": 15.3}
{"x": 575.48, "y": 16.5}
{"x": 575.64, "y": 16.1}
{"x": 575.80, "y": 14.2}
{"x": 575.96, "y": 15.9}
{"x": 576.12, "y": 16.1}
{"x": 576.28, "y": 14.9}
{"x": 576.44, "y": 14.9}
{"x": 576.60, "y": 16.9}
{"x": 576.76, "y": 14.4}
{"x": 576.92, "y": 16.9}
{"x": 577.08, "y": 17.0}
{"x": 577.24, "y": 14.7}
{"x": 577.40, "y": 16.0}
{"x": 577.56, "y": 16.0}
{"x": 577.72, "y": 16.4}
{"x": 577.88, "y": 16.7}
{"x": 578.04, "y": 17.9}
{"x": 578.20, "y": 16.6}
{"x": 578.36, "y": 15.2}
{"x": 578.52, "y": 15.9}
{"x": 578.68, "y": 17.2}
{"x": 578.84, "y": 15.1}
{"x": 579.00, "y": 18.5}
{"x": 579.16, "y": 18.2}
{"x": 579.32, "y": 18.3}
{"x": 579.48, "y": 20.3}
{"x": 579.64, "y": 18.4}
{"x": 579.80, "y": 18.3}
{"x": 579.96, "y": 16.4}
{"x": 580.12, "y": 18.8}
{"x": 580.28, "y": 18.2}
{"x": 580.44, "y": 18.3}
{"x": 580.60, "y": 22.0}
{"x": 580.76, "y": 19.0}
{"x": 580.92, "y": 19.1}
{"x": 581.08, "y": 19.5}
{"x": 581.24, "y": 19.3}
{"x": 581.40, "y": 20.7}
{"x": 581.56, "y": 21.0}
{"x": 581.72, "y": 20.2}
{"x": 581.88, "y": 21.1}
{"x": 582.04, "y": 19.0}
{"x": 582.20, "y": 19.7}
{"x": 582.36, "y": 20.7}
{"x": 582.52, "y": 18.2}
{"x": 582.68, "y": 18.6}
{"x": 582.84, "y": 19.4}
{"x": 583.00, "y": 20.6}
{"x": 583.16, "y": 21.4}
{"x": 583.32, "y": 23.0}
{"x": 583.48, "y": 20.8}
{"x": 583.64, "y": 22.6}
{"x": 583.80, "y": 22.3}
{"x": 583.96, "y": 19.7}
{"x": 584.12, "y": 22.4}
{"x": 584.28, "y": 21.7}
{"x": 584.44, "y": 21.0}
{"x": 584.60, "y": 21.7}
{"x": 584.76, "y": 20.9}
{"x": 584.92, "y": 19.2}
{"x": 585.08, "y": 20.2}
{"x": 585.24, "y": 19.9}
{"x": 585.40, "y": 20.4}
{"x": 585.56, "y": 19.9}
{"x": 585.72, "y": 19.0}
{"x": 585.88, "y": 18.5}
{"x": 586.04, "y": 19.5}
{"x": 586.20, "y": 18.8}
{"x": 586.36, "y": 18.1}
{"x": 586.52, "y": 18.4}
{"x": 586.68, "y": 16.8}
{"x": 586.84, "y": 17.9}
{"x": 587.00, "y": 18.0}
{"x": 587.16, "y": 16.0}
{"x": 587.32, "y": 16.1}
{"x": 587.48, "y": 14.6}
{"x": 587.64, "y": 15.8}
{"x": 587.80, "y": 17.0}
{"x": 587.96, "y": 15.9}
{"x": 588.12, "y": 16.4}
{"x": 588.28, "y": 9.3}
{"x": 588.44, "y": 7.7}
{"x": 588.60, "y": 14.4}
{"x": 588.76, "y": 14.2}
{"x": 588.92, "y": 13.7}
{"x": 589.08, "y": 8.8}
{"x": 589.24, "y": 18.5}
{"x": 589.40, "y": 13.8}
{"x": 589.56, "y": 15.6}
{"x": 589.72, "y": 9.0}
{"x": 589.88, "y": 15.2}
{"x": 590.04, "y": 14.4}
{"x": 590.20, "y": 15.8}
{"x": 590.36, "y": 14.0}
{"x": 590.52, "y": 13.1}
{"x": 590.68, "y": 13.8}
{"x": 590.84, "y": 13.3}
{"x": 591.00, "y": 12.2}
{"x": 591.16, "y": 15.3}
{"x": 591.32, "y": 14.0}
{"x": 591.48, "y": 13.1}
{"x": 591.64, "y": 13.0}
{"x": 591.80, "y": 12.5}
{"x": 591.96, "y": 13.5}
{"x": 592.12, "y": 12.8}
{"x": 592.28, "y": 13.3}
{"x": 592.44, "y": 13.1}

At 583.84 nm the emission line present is C III]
